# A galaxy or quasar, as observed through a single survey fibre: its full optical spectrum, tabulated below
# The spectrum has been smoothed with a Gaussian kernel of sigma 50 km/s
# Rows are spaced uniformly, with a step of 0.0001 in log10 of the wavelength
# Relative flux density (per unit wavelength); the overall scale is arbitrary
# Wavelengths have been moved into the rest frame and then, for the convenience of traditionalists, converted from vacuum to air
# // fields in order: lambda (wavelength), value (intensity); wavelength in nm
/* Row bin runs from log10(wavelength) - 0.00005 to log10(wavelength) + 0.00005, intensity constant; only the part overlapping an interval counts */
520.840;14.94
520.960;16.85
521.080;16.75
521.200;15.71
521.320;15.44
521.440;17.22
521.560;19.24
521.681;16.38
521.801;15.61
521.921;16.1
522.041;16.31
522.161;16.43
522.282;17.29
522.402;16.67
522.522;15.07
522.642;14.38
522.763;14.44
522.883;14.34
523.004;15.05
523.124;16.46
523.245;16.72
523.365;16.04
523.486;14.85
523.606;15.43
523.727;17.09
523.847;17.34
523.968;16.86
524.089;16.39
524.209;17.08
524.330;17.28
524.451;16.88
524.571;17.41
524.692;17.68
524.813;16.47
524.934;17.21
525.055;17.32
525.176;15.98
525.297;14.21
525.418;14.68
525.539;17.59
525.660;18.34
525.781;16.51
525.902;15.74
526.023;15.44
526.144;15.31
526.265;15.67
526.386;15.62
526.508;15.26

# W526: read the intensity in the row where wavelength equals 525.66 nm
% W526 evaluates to 18.34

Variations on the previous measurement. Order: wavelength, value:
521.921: 16.1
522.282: 17.29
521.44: 17.22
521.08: 16.75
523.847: 17.34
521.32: 15.44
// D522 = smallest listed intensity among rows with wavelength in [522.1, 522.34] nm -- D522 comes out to 16.43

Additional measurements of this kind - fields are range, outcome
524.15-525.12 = 16.47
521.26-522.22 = 15.44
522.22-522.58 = 15.07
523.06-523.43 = 16.04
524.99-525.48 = 14.21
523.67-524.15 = 16.39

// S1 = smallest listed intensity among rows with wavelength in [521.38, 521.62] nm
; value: 17.22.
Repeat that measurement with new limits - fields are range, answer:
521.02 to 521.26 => 15.71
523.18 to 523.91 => 14.85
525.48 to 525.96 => 15.74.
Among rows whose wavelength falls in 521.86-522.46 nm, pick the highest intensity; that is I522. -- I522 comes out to 17.29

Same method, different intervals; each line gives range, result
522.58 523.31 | 16.72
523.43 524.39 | 17.34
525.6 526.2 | 18.34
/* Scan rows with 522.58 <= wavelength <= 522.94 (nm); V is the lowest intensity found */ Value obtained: 14.34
